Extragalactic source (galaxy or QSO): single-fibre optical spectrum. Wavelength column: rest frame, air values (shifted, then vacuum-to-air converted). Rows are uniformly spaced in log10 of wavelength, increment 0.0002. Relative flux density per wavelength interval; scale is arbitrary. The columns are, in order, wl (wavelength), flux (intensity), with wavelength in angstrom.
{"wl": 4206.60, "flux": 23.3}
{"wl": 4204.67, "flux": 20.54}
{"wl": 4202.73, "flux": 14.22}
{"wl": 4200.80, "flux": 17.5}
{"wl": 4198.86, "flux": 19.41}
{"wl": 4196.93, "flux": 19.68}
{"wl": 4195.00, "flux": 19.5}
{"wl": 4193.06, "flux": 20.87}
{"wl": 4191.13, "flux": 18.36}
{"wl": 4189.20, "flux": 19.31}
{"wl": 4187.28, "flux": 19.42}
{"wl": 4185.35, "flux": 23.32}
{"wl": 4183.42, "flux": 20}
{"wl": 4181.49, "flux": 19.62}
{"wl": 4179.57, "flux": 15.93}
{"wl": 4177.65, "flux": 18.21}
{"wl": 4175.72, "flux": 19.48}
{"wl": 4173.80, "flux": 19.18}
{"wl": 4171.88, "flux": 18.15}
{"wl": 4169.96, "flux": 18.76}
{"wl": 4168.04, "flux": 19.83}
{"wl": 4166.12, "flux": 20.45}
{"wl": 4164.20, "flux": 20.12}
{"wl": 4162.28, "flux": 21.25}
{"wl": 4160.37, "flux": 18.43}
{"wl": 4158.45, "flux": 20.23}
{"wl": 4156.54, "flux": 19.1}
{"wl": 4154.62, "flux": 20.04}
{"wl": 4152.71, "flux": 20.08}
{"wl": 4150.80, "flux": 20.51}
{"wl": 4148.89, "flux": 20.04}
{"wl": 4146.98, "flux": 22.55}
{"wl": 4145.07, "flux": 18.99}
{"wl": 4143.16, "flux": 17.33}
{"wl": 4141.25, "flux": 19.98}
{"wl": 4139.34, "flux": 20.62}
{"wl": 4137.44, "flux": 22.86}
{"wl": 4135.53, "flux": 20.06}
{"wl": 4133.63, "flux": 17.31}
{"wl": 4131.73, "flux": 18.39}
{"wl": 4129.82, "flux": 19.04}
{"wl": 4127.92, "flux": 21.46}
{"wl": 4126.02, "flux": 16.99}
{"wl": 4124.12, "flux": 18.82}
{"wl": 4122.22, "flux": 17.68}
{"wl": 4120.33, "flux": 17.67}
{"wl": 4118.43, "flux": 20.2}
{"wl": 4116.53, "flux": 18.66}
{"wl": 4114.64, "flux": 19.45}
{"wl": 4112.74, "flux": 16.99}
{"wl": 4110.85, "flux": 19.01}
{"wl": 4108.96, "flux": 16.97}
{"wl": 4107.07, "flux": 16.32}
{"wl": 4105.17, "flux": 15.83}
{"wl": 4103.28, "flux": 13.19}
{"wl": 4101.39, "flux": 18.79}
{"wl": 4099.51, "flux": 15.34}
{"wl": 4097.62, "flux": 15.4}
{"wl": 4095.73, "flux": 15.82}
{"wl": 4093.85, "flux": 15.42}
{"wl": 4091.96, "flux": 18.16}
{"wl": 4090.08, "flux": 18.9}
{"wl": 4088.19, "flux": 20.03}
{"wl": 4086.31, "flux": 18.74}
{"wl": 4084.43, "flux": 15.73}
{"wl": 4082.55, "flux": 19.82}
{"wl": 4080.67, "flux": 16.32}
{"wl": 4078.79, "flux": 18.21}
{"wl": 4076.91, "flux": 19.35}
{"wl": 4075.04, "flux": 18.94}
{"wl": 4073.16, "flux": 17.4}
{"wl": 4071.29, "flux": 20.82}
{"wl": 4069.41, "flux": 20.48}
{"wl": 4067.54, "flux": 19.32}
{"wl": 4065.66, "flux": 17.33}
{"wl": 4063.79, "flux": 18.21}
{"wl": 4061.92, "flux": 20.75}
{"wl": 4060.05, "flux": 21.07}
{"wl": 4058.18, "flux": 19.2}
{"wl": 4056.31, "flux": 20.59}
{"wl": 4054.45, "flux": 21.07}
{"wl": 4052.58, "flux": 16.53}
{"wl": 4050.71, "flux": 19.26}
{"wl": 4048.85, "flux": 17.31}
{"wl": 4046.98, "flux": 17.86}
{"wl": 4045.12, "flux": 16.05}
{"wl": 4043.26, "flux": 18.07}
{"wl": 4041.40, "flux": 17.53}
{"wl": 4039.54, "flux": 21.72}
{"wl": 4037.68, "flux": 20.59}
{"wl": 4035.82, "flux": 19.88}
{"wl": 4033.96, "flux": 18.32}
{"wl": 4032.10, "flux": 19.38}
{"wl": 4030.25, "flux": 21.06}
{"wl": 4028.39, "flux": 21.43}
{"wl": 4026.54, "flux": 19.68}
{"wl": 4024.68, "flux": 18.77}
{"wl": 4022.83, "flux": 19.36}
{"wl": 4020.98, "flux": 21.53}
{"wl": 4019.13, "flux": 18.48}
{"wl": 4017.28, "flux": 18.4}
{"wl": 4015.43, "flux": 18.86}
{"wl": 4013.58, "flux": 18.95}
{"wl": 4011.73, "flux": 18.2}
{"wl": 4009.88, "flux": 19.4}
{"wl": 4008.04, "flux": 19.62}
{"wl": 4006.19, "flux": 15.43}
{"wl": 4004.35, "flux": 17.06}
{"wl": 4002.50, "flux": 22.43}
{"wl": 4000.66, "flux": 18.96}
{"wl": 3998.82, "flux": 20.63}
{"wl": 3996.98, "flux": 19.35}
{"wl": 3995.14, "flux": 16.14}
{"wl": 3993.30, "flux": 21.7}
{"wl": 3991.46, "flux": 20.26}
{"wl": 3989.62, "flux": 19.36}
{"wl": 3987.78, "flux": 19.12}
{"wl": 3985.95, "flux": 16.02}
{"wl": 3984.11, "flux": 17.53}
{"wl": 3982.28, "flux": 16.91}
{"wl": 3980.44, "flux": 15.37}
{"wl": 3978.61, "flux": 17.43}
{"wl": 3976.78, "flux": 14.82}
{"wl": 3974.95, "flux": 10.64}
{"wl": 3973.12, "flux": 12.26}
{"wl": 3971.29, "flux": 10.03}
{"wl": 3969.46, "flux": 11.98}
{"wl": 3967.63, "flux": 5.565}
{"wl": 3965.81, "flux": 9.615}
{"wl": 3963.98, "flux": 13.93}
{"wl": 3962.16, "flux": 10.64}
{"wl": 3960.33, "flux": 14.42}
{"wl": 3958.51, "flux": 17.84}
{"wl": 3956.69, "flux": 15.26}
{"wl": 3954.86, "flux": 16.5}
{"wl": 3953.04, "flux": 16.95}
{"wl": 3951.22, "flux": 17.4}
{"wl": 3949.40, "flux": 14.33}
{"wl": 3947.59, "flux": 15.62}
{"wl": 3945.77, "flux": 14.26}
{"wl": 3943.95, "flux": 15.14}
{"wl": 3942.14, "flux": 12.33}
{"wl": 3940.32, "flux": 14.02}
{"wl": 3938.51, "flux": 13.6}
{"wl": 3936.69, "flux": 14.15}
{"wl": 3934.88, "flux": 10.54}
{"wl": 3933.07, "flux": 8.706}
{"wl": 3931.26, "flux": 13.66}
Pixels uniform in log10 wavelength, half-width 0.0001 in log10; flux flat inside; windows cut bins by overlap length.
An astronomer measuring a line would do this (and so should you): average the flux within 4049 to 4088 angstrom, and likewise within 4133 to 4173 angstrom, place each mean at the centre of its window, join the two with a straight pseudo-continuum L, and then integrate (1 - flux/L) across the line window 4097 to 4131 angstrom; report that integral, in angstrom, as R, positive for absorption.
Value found 3.08 angstrom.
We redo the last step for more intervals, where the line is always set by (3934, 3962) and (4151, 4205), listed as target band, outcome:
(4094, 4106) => 1.4 angstrom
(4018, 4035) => -3.6 angstrom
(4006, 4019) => -2.1 angstrom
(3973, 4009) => -4.8 angstrom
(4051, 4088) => -3.9 angstrom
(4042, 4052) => -0.6 angstrom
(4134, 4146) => -0.8 angstrom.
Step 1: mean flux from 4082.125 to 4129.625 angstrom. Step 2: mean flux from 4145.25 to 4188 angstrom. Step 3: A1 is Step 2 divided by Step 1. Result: 1.12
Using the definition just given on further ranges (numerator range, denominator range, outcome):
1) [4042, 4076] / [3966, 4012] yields 1.14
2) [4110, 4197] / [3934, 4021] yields 1.22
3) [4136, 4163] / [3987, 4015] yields 1.05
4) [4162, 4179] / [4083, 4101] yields 1.12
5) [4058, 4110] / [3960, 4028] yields 1.07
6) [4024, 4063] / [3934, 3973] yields 1.43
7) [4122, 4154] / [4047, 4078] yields 1.02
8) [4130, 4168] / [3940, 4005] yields 1.27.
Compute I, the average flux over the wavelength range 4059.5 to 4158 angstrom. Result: 18.6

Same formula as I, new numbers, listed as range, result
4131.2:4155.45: 19.9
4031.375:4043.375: 19.4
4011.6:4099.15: 18.8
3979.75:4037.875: 19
